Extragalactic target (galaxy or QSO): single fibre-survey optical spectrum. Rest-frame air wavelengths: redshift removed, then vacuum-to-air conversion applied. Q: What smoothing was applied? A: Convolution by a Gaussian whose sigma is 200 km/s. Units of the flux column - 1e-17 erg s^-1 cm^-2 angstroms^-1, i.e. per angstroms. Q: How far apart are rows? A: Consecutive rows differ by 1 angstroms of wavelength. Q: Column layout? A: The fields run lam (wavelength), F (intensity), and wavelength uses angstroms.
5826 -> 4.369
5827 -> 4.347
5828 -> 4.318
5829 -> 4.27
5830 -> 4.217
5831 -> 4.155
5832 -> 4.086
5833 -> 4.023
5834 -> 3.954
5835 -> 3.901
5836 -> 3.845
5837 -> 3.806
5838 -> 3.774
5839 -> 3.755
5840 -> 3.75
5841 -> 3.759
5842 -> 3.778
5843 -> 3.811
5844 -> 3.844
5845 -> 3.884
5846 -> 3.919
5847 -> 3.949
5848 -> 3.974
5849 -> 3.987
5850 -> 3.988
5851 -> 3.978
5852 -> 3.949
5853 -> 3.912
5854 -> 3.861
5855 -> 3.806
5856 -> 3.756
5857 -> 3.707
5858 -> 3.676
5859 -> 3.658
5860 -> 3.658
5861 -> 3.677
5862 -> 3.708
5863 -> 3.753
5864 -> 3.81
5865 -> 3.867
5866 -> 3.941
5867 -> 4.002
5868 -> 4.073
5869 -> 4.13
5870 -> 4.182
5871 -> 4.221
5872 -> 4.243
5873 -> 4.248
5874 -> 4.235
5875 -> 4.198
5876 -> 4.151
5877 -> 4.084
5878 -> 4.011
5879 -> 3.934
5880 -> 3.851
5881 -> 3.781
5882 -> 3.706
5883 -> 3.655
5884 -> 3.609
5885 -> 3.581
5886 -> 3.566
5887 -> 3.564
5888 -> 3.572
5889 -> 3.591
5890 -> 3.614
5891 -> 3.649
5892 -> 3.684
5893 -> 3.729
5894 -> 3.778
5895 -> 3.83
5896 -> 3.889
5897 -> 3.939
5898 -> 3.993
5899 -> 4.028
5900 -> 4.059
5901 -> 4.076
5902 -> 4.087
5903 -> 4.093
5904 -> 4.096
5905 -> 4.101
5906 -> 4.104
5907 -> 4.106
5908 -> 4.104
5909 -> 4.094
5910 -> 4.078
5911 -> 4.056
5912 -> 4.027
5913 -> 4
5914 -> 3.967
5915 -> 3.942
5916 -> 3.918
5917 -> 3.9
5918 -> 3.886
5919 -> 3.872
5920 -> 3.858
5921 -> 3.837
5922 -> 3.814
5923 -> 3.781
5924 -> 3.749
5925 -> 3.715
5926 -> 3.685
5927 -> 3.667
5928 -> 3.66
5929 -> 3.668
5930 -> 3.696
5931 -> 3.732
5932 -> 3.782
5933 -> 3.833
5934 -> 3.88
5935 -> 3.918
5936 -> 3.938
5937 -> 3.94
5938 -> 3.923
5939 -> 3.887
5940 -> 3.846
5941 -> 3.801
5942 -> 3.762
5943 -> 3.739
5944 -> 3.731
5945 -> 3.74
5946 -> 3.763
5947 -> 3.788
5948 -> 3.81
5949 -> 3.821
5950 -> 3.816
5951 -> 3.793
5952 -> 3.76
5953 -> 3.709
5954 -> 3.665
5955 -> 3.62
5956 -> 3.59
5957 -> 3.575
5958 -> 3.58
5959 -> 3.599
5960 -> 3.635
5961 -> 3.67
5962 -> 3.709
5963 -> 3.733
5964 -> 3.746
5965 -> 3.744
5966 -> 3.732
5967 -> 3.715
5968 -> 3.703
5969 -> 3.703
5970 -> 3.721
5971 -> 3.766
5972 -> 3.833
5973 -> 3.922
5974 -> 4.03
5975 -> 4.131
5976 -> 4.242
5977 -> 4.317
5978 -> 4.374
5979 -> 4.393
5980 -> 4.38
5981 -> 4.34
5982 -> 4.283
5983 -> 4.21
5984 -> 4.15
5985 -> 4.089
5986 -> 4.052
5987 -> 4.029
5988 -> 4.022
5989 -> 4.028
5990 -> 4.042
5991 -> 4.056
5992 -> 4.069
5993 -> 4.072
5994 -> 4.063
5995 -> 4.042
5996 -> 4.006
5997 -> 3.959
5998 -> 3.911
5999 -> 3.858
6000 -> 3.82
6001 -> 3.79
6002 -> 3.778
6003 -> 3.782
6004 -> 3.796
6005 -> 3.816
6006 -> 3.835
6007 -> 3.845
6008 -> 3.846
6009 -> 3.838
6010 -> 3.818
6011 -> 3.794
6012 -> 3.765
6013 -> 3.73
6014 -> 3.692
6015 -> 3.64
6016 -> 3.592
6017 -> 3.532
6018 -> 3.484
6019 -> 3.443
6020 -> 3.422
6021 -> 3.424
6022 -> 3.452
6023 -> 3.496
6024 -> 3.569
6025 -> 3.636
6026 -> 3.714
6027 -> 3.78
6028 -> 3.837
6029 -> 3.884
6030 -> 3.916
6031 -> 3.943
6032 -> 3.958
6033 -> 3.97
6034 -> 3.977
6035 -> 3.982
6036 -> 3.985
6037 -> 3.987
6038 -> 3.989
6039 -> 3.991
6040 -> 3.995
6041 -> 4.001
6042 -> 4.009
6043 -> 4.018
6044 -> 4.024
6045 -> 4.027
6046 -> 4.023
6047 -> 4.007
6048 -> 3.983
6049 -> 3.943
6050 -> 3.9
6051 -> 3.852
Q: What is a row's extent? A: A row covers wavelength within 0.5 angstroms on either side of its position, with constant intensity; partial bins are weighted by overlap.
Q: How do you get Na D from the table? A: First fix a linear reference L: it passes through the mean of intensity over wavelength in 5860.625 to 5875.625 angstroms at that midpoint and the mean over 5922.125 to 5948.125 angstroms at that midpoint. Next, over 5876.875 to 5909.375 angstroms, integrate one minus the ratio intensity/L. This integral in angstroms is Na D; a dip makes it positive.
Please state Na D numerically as 0.6 angstroms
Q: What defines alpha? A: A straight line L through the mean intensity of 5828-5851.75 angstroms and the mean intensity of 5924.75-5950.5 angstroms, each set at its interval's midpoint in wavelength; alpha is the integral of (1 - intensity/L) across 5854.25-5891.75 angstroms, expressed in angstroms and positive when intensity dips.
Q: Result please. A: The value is 0.4 angstroms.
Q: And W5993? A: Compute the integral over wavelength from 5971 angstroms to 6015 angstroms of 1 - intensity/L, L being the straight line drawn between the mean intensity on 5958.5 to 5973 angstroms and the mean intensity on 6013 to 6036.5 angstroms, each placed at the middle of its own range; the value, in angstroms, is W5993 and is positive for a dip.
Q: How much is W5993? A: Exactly -3.2 angstroms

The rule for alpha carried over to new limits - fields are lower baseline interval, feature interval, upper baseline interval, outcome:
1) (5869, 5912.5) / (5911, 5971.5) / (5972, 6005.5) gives 3.3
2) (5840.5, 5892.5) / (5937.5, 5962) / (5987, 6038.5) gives 0.7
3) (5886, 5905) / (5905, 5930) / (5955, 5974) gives -0.6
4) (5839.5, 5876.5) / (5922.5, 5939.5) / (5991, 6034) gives 0.3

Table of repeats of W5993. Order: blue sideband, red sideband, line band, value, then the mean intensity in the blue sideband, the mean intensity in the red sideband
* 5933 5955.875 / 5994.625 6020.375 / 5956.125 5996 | -1.87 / 3.8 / 3.76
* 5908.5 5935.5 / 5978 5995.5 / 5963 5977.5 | 0.70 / 3.85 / 4.14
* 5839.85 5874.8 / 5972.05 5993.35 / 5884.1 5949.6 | 2.81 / 3.91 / 4.15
